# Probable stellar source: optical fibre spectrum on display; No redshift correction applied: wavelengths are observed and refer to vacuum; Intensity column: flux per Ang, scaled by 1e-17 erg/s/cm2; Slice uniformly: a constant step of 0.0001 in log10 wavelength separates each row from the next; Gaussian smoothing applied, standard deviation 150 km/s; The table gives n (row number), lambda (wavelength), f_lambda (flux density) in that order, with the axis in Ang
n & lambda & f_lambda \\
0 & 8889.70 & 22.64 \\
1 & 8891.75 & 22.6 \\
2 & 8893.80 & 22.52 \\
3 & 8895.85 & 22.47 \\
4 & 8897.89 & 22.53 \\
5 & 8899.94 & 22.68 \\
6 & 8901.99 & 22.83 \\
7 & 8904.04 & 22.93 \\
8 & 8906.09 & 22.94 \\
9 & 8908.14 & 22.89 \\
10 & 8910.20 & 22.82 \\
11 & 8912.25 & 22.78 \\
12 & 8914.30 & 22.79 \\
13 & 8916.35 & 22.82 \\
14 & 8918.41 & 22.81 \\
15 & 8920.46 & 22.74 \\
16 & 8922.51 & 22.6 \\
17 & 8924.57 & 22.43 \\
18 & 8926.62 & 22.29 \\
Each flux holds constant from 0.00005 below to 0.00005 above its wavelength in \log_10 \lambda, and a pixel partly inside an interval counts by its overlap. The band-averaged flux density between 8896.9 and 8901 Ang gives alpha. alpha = 22.6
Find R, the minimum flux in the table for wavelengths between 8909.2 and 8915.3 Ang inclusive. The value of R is 22.78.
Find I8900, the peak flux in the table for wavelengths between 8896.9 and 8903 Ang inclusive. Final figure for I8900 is 22.83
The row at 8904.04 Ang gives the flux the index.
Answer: 22.93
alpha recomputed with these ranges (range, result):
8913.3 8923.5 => 22.8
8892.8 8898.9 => 22.5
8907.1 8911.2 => 22.8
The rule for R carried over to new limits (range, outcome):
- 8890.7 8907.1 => 22.47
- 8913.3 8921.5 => 22.74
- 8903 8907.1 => 22.93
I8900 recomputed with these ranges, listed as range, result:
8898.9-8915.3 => 22.94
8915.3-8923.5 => 22.82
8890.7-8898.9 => 22.6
